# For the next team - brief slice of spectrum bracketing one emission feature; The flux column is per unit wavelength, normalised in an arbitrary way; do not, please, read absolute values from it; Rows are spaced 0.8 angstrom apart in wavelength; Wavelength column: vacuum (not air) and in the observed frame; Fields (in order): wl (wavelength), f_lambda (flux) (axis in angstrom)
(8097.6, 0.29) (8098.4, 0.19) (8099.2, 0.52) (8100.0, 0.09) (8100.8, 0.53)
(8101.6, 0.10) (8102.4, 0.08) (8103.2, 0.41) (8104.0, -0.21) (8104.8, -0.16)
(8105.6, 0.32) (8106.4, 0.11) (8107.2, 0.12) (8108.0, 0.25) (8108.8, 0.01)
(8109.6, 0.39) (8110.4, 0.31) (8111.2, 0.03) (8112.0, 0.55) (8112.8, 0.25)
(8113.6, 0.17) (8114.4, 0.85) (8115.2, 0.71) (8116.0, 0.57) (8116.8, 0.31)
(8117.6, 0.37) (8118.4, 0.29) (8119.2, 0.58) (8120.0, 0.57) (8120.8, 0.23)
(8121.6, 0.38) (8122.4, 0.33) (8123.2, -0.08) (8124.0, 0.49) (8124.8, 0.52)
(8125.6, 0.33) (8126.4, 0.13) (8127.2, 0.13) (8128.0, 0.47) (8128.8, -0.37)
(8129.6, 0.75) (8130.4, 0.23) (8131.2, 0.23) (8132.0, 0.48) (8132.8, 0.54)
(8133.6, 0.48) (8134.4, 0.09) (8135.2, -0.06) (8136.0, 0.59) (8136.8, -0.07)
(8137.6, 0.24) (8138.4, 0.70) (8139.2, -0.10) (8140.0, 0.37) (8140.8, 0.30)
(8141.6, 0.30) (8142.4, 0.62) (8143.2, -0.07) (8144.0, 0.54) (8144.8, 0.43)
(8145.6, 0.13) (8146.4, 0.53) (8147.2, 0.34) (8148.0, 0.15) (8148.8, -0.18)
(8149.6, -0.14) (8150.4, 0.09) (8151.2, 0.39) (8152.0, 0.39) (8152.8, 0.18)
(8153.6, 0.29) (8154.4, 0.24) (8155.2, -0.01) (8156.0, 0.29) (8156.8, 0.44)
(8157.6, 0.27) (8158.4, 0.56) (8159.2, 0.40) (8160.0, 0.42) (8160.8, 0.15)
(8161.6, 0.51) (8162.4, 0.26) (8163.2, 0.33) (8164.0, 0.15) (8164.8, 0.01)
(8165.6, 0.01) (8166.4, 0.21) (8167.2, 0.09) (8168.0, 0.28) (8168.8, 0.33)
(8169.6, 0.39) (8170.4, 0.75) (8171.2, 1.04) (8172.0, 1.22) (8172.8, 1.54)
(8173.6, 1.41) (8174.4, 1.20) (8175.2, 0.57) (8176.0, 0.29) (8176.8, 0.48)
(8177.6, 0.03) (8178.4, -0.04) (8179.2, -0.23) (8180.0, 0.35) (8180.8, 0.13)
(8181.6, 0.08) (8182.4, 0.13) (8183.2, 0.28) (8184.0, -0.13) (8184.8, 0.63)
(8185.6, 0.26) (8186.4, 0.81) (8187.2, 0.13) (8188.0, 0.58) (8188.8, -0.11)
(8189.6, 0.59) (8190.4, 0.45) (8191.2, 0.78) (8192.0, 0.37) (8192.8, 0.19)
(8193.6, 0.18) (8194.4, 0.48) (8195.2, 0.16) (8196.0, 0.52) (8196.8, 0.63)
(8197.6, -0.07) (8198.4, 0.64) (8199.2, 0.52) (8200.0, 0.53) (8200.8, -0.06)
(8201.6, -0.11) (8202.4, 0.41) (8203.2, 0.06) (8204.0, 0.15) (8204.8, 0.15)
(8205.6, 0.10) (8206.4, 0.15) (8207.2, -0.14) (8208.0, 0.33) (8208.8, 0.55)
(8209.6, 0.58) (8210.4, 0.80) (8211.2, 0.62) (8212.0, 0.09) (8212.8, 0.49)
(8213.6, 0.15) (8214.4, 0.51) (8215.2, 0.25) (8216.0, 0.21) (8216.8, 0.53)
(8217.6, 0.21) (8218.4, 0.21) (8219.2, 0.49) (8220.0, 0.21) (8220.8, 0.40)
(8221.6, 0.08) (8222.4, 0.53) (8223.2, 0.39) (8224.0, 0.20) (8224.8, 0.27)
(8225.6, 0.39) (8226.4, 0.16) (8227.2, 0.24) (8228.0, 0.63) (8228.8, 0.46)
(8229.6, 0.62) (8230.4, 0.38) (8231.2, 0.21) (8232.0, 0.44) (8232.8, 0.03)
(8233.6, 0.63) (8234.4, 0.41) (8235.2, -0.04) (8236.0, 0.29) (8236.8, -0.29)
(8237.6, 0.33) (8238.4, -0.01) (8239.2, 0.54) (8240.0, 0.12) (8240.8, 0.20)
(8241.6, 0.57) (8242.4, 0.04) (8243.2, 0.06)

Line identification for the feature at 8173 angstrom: H-gamma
